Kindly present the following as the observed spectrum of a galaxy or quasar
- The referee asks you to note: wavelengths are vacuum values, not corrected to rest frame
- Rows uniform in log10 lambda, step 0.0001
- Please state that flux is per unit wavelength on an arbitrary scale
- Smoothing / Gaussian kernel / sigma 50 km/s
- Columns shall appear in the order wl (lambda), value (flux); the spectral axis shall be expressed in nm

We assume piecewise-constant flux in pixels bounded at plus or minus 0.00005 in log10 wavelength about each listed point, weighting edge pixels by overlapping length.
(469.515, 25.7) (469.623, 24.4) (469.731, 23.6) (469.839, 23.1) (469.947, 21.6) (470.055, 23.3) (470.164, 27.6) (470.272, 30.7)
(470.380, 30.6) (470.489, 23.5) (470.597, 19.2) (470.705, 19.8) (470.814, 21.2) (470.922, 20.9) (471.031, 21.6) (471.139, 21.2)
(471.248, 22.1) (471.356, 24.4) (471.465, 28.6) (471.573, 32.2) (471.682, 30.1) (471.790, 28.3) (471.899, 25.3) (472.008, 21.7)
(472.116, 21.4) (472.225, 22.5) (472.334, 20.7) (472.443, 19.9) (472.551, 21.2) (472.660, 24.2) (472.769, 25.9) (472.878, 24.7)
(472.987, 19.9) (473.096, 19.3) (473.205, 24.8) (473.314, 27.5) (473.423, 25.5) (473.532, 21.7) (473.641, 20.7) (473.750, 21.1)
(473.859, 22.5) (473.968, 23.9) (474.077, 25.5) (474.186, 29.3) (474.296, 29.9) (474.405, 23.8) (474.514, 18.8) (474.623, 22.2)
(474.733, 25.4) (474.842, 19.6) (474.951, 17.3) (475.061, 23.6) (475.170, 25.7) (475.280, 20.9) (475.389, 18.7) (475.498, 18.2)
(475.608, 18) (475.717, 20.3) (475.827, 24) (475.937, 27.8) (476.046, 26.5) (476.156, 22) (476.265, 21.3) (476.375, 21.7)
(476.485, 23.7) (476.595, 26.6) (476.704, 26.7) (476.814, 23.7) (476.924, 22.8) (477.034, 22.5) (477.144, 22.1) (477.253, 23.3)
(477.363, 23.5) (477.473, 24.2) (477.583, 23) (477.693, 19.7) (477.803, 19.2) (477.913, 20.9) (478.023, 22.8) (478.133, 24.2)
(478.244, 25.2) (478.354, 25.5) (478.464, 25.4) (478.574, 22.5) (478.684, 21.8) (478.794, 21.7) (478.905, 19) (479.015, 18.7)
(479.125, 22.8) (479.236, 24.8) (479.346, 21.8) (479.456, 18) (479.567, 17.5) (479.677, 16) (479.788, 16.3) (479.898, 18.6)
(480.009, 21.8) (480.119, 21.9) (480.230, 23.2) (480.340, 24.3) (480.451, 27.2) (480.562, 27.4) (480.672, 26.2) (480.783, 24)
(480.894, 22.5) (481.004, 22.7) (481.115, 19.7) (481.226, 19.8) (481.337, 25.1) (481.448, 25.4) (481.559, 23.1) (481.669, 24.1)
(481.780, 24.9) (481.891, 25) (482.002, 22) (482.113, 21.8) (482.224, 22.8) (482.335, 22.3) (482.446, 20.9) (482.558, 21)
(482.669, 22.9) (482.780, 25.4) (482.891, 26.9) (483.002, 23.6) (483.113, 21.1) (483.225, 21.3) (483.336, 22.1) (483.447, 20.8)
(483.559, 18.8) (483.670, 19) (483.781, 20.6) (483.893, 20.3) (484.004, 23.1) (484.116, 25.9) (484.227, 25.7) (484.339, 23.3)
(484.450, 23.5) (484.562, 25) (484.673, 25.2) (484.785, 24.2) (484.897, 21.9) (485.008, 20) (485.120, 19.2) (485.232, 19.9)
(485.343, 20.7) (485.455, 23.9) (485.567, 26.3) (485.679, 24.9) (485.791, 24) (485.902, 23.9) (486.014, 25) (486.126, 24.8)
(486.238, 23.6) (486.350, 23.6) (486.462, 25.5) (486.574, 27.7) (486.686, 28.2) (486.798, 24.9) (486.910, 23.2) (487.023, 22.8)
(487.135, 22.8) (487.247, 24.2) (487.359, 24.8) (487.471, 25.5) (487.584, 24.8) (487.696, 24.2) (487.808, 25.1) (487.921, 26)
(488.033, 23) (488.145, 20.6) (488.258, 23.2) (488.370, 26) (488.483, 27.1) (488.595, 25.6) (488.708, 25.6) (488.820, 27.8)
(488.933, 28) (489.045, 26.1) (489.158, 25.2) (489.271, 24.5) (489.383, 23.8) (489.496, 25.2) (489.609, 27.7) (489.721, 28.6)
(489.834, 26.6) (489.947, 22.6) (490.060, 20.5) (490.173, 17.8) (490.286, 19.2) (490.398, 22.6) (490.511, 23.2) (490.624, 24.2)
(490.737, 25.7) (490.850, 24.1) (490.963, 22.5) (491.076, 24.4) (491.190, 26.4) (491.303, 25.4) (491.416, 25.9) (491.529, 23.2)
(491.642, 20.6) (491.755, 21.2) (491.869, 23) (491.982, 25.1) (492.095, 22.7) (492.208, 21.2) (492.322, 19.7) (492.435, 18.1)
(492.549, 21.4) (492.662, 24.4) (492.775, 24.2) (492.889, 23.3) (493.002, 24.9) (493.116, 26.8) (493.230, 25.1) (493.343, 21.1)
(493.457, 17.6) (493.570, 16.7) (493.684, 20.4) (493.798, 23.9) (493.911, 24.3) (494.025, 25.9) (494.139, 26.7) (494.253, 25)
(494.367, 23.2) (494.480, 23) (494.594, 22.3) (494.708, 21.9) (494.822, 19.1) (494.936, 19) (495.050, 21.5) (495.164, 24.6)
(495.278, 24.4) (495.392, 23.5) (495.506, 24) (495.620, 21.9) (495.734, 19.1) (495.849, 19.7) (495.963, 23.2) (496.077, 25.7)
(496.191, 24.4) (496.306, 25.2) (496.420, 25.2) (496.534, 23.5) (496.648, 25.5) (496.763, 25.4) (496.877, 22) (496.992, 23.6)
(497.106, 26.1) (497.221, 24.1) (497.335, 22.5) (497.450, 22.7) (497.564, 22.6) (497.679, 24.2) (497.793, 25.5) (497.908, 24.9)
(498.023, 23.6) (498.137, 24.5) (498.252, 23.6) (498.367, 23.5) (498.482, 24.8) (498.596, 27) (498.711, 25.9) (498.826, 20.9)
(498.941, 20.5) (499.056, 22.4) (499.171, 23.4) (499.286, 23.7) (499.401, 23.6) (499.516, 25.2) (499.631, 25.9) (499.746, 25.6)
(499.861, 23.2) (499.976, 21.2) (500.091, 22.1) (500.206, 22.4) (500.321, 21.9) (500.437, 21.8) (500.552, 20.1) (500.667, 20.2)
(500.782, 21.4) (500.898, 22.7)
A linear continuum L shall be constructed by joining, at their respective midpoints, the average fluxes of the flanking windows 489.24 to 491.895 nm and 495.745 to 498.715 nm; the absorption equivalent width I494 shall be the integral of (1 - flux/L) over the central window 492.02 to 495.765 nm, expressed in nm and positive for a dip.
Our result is 0.220 nm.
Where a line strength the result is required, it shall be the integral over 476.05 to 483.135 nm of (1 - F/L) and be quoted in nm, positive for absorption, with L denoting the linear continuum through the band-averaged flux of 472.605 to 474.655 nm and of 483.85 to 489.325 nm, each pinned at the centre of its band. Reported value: 0.40 nm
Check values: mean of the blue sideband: 23.8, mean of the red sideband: 24.3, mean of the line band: 22.7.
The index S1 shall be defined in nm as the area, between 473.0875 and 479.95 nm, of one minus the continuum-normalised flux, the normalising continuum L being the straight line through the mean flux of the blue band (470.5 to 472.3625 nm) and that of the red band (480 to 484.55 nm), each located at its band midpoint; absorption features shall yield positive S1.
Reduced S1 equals 0.274 nm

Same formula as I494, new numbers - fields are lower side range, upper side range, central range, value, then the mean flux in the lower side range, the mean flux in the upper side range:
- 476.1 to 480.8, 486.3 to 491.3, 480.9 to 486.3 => 0.15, 22.4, 24.6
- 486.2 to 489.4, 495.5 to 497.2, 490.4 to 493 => 0.12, 25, 23.6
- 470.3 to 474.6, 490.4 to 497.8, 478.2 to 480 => 0.20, 23.8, 23.2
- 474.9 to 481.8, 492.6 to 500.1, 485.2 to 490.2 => -0.37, 22.4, 23.4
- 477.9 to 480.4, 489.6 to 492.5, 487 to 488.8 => -0.15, 21.5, 23.1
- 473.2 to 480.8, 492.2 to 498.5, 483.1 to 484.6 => 0.04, 22.7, 23.1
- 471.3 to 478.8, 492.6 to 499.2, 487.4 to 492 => -0.19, 23.3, 23.3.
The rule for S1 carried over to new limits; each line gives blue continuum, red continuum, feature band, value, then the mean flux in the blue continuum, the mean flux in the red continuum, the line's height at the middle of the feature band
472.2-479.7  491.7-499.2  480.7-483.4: -0.02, 22.6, 23.1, 22.7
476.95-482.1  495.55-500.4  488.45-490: -0.20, 22.4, 23.6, 23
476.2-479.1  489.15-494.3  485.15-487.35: -0.10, 22.8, 23.3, 23.1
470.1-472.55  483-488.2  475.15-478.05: 0.16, 24.2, 23.4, 23.9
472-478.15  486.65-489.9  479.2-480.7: 0.13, 22.8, 25.2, 23.7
